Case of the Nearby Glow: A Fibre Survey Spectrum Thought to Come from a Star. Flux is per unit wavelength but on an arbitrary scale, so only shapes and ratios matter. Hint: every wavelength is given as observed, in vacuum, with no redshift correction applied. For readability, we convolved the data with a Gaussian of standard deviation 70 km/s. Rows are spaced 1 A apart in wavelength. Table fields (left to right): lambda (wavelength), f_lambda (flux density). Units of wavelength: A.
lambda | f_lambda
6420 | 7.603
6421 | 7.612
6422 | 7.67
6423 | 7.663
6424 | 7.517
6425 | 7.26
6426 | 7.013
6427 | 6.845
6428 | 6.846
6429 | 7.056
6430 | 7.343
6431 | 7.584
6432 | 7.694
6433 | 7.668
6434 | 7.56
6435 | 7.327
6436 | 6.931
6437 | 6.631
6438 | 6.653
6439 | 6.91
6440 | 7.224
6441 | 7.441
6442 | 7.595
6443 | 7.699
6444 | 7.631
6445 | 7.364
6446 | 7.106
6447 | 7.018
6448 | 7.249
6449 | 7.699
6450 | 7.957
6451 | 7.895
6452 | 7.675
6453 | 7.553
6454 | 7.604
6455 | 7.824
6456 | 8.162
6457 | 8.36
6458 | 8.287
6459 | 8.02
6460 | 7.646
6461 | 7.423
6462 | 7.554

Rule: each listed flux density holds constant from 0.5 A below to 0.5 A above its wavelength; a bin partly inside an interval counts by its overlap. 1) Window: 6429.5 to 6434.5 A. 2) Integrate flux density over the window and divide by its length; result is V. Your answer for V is 7.57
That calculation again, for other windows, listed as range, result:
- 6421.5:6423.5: 7.67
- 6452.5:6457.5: 7.9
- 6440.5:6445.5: 7.55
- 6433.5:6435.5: 7.44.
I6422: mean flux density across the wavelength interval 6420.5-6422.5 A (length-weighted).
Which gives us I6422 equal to 7.64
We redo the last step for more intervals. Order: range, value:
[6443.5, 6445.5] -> 7.5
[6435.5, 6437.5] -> 6.78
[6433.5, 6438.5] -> 7.02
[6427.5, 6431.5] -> 7.21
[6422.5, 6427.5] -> 7.26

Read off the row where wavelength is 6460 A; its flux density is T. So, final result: 7.646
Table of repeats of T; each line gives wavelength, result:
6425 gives 7.26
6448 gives 7.249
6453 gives 7.553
